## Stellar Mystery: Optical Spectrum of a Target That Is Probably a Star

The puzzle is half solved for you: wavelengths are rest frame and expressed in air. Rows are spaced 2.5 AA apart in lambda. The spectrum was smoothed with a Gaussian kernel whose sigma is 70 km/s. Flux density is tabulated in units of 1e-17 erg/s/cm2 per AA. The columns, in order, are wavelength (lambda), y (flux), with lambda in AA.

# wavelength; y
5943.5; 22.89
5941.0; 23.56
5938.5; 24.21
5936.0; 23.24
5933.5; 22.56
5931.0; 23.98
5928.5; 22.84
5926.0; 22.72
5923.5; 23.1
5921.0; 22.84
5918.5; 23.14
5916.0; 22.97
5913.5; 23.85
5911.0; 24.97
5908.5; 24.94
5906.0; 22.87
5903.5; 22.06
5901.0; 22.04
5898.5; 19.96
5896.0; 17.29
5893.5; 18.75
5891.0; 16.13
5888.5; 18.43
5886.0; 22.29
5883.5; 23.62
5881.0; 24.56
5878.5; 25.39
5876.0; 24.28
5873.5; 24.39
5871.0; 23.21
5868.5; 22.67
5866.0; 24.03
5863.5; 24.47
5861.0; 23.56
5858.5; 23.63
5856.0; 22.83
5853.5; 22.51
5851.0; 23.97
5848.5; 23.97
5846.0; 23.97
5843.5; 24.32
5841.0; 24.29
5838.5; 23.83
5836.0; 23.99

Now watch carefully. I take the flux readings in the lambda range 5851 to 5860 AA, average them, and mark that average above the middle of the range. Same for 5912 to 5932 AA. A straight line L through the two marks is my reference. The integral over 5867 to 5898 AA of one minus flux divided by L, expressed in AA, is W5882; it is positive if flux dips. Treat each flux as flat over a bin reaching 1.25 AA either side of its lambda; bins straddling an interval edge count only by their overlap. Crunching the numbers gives 1.92 AA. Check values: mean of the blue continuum 23.1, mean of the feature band 21.7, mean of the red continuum 23.2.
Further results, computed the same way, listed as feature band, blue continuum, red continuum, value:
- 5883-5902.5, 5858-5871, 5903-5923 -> 3.19 AA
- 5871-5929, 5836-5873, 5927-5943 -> 2.88 AA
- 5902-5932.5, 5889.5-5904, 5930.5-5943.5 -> -2.89 AA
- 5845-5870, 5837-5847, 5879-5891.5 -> -0.40 AA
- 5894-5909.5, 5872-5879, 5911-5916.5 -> 1.75 AA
